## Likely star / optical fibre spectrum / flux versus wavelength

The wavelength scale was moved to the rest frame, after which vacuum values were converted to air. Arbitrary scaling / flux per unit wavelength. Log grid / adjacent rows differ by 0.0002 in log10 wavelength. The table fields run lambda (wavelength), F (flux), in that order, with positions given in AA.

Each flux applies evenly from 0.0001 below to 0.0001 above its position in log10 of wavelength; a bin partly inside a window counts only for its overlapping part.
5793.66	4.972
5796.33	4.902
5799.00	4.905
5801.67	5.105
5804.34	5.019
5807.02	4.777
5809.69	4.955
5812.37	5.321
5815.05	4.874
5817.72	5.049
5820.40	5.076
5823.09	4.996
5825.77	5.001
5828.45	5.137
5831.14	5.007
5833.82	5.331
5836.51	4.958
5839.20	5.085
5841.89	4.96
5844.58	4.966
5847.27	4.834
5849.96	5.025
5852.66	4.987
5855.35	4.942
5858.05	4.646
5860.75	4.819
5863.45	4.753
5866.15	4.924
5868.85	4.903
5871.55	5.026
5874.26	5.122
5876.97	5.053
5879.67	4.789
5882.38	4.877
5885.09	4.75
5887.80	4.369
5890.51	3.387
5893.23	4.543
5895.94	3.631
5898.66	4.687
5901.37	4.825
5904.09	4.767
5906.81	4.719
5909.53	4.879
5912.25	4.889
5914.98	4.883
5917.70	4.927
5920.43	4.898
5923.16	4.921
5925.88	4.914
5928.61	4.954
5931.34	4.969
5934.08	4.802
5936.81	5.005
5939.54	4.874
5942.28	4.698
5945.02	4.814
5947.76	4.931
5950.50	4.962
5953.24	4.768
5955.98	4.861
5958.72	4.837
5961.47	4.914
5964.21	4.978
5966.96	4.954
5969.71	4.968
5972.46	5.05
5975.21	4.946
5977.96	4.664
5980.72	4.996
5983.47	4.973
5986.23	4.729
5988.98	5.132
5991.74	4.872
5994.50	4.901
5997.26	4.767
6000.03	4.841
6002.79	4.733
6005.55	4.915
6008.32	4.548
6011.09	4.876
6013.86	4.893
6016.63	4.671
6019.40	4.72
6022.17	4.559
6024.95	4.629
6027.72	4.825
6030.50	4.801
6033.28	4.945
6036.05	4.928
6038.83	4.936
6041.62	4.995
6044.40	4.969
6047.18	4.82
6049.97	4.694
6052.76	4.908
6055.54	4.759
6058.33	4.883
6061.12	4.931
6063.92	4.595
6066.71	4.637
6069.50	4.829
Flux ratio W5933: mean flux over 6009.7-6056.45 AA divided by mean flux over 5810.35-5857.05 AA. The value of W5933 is 0.96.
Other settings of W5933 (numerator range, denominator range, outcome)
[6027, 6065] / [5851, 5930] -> 1.02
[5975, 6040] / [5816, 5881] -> 0.97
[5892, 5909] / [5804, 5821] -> 0.91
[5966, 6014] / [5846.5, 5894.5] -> 1.02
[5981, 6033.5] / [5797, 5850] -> 0.96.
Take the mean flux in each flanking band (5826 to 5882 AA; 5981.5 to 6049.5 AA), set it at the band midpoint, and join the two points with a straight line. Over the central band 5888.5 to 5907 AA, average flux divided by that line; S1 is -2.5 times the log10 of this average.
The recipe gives 0.14 mag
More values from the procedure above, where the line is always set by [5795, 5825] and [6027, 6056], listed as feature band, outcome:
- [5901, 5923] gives 0.02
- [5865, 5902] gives 0.07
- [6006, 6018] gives 0.03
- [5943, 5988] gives 0.00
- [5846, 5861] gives 0.02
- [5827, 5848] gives -0.01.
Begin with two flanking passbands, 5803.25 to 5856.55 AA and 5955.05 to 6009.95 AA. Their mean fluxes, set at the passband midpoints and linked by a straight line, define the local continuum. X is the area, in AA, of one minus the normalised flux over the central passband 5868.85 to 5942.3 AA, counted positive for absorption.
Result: 2.9 AA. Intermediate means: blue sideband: 5.02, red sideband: 4.88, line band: 4.75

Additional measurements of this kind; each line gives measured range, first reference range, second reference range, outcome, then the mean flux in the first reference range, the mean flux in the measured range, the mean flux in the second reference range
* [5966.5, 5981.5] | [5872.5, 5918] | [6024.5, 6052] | -0.5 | 4.65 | 4.92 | 4.86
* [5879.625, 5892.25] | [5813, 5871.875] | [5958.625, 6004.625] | 1.4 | 4.97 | 4.4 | 4.9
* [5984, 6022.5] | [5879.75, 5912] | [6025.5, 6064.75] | -0.4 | 4.52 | 4.81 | 4.86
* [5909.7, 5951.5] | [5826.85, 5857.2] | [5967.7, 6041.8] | 0.2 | 5.02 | 4.89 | 4.84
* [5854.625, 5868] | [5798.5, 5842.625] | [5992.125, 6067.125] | 0.5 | 5.04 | 4.81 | 4.81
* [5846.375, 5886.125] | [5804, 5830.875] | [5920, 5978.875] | 0.6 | 5.02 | 4.9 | 4.9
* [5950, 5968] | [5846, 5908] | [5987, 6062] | -0.4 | 4.71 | 4.89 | 4.83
